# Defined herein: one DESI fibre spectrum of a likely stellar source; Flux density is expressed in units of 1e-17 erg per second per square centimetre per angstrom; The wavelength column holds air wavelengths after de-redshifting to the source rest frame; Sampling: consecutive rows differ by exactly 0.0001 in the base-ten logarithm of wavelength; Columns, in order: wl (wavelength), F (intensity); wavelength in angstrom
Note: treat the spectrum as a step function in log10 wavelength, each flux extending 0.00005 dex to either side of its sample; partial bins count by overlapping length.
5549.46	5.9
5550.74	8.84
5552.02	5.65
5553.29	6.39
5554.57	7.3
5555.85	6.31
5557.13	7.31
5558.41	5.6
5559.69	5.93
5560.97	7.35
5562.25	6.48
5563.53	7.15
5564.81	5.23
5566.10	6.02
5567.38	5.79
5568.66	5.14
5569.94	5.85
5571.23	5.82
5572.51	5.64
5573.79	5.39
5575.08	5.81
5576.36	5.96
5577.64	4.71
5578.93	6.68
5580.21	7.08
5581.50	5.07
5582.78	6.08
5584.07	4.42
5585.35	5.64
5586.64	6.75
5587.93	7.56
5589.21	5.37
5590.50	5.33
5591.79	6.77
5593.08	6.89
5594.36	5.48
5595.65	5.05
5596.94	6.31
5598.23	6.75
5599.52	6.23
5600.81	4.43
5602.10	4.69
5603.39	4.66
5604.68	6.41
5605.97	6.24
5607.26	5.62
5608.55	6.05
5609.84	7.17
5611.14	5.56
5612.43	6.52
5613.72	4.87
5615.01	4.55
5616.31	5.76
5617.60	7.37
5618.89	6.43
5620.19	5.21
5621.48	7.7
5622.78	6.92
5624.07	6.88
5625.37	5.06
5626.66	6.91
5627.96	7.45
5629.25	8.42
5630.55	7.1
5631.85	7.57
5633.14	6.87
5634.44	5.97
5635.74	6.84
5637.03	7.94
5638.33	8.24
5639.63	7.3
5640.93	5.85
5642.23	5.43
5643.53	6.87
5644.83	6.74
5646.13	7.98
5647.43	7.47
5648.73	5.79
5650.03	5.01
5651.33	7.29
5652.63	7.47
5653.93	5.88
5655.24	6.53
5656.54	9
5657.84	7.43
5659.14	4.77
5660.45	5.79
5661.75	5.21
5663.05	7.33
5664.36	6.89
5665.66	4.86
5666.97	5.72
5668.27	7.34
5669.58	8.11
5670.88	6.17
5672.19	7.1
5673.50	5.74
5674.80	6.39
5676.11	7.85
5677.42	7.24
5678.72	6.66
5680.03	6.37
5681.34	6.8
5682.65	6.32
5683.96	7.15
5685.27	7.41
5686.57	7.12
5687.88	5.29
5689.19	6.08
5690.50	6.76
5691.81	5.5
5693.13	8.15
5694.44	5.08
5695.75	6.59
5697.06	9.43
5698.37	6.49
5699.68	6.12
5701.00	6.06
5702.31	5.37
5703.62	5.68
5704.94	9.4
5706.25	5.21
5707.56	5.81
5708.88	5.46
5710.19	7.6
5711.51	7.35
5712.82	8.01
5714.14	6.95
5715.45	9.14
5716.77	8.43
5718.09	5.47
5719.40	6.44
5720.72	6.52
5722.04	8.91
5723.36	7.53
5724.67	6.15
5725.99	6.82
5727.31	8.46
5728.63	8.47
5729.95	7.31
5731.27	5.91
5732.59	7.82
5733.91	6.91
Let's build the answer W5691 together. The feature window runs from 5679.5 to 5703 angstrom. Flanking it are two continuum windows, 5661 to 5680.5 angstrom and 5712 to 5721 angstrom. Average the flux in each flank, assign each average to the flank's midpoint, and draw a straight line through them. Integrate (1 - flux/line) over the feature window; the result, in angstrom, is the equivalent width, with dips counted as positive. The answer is 1.2 angstrom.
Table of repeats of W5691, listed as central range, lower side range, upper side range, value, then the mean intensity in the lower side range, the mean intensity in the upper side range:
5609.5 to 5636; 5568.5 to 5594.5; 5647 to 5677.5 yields -1.1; 5.9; 6.58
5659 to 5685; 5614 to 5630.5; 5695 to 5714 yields 0.5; 6.54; 6.75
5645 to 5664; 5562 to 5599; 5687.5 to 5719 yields -0.7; 5.93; 6.74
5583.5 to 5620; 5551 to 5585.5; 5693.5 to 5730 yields 2.2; 6.03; 7.01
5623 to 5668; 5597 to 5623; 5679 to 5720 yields -3.3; 5.95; 6.74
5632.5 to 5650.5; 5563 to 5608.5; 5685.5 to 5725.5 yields -1.3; 5.83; 6.81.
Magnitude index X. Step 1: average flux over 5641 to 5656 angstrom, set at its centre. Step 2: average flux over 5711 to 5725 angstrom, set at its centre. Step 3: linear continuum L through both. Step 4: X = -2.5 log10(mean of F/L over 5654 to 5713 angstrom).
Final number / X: 0.06 mag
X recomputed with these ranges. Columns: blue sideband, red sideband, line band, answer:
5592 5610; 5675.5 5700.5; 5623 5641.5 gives -0.14 mag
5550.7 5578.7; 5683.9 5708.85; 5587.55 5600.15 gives 0.01 mag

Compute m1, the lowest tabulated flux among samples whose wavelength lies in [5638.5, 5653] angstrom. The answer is 5.01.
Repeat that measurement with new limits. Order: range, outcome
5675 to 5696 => 5.08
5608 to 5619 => 4.55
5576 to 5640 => 4.42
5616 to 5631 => 5.06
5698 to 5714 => 5.21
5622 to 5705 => 4.77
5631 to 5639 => 5.97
